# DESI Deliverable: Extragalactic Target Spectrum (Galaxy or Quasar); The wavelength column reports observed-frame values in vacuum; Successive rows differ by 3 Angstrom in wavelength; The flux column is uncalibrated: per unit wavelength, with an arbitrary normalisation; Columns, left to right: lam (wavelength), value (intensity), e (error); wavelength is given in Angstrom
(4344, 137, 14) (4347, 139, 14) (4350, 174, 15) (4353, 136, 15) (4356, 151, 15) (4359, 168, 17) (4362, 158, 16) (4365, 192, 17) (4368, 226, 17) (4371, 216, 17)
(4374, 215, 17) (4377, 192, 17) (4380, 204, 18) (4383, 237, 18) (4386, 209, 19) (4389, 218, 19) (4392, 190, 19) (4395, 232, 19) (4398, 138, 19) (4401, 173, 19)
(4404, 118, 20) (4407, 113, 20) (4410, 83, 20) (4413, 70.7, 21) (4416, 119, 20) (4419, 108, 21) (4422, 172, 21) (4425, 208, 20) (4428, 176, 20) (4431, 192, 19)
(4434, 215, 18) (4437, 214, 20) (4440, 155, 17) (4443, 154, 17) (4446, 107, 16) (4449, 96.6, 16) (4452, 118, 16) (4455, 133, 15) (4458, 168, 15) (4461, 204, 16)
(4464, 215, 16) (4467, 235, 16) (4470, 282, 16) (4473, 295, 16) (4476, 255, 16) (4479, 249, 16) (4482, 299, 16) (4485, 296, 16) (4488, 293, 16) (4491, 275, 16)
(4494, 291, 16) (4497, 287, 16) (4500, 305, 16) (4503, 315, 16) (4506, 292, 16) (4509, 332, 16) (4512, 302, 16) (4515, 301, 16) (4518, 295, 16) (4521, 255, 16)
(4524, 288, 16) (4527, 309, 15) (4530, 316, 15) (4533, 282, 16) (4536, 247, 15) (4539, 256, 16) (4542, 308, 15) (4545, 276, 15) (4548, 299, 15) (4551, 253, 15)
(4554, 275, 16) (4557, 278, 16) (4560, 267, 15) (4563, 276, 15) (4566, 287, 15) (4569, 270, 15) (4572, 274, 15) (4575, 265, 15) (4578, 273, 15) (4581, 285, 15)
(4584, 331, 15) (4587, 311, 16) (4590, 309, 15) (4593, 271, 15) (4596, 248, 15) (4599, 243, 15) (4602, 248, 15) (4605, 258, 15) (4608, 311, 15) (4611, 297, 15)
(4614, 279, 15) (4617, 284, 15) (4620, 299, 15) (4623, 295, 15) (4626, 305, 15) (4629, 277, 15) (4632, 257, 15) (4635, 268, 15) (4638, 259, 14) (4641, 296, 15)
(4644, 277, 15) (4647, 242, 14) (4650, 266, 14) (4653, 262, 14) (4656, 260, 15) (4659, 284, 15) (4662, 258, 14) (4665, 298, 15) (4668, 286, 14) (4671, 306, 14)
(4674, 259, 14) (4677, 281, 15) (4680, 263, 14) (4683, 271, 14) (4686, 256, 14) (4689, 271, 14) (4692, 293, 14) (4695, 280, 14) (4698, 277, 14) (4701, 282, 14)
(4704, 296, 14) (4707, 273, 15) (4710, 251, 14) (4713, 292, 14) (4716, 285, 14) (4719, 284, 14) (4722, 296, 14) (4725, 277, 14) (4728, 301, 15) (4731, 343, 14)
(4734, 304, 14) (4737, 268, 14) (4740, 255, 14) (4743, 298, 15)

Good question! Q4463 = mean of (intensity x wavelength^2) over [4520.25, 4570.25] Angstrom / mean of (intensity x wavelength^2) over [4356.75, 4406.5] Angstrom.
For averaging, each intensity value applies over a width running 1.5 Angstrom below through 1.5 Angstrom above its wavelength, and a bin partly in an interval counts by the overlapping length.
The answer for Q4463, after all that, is 1.6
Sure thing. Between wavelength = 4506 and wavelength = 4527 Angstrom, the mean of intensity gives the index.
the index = 296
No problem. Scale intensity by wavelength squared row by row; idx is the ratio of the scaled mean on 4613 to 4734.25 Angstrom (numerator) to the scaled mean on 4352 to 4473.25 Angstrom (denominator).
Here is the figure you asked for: 1.8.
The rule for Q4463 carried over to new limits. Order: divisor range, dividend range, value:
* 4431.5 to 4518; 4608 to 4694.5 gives 1.25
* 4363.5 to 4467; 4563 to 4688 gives 1.78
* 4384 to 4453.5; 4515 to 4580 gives 1.89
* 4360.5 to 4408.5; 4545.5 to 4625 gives 1.62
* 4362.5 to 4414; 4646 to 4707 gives 1.75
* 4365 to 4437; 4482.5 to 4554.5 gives 1.74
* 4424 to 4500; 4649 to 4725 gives 1.40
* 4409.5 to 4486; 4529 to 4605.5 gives 1.57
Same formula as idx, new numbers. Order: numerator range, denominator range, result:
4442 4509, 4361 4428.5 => 1.43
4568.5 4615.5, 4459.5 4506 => 1.07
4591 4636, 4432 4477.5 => 1.56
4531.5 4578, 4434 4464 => 1.84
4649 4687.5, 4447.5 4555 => 1.11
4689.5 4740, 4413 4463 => 2.06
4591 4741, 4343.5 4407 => 1.75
